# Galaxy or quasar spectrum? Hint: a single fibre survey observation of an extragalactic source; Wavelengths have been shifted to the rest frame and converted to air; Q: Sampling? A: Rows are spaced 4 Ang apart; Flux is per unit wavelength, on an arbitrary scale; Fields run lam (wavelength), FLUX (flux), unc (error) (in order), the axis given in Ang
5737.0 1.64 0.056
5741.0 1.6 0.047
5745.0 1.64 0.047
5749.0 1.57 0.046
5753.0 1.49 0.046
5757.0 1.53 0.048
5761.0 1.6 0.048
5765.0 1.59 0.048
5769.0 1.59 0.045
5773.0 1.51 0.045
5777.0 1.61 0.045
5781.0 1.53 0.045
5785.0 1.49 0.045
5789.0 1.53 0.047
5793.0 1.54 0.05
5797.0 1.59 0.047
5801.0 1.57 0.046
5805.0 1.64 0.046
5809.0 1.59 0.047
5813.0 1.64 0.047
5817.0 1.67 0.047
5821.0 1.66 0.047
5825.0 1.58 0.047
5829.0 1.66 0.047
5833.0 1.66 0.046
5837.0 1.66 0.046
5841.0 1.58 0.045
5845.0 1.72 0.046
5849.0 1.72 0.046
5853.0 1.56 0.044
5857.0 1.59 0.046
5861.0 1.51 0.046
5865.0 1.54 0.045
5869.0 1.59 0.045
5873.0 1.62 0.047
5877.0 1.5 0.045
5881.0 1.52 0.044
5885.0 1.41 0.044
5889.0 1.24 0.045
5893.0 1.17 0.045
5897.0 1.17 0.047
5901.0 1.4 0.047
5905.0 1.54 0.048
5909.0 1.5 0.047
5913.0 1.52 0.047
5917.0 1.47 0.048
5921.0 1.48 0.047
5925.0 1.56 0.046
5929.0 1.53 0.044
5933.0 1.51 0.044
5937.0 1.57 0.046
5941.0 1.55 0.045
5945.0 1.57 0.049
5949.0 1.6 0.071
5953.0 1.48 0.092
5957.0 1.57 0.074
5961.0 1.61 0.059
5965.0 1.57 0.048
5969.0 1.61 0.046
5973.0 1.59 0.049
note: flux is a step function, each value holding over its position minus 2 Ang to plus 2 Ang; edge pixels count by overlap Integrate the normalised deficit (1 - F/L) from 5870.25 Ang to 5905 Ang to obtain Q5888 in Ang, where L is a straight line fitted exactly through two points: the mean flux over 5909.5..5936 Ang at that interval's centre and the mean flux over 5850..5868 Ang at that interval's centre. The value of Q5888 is 3.3 Ang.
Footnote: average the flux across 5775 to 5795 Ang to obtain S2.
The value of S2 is 1.54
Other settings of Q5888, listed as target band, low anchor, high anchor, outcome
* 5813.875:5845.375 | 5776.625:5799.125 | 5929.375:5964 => -1.98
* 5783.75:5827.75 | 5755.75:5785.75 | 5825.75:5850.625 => 0.52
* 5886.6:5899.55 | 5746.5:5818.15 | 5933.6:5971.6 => 2.97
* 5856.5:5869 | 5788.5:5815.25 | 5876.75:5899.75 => -1.30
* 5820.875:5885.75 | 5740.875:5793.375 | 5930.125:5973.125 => -1.40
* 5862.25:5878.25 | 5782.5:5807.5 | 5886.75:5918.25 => -1.49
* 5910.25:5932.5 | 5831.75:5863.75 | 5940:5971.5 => 1.06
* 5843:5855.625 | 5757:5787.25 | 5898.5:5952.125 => -1.02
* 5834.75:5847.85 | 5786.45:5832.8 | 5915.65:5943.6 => -0.60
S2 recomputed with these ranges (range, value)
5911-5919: 1.5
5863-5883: 1.55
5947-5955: 1.54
